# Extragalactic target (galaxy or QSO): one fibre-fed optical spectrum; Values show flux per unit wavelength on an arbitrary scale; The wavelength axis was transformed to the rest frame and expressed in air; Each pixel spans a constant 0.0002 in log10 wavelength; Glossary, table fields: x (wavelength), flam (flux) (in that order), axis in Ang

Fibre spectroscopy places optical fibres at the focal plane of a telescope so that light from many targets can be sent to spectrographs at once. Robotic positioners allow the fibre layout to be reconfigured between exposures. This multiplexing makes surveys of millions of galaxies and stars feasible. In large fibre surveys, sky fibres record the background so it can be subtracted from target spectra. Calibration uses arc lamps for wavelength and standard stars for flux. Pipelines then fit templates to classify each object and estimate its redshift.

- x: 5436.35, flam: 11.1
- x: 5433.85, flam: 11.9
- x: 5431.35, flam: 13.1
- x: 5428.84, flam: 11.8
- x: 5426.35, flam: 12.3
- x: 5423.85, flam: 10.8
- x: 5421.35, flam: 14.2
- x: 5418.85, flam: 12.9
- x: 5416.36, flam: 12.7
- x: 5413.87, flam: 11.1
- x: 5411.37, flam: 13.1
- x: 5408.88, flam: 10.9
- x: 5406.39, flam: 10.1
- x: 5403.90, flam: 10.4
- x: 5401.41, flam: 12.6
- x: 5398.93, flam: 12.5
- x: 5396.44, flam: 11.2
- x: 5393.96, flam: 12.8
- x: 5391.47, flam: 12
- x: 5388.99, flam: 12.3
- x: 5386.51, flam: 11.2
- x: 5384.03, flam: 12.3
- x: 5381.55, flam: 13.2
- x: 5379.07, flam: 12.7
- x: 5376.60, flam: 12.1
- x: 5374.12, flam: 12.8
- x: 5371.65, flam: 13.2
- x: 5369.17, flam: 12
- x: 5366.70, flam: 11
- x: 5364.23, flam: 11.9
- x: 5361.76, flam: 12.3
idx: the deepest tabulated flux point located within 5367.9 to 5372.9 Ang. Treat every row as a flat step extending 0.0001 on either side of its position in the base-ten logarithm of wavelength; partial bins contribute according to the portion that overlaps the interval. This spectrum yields 12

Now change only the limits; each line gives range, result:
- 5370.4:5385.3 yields 12.1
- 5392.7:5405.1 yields 10.4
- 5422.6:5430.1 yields 10.8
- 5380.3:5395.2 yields 11.2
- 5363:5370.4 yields 11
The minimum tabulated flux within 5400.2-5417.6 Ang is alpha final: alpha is 10.1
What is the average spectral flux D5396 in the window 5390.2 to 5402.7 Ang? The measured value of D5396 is 12.2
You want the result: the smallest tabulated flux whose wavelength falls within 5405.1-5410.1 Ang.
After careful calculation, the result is 10.1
